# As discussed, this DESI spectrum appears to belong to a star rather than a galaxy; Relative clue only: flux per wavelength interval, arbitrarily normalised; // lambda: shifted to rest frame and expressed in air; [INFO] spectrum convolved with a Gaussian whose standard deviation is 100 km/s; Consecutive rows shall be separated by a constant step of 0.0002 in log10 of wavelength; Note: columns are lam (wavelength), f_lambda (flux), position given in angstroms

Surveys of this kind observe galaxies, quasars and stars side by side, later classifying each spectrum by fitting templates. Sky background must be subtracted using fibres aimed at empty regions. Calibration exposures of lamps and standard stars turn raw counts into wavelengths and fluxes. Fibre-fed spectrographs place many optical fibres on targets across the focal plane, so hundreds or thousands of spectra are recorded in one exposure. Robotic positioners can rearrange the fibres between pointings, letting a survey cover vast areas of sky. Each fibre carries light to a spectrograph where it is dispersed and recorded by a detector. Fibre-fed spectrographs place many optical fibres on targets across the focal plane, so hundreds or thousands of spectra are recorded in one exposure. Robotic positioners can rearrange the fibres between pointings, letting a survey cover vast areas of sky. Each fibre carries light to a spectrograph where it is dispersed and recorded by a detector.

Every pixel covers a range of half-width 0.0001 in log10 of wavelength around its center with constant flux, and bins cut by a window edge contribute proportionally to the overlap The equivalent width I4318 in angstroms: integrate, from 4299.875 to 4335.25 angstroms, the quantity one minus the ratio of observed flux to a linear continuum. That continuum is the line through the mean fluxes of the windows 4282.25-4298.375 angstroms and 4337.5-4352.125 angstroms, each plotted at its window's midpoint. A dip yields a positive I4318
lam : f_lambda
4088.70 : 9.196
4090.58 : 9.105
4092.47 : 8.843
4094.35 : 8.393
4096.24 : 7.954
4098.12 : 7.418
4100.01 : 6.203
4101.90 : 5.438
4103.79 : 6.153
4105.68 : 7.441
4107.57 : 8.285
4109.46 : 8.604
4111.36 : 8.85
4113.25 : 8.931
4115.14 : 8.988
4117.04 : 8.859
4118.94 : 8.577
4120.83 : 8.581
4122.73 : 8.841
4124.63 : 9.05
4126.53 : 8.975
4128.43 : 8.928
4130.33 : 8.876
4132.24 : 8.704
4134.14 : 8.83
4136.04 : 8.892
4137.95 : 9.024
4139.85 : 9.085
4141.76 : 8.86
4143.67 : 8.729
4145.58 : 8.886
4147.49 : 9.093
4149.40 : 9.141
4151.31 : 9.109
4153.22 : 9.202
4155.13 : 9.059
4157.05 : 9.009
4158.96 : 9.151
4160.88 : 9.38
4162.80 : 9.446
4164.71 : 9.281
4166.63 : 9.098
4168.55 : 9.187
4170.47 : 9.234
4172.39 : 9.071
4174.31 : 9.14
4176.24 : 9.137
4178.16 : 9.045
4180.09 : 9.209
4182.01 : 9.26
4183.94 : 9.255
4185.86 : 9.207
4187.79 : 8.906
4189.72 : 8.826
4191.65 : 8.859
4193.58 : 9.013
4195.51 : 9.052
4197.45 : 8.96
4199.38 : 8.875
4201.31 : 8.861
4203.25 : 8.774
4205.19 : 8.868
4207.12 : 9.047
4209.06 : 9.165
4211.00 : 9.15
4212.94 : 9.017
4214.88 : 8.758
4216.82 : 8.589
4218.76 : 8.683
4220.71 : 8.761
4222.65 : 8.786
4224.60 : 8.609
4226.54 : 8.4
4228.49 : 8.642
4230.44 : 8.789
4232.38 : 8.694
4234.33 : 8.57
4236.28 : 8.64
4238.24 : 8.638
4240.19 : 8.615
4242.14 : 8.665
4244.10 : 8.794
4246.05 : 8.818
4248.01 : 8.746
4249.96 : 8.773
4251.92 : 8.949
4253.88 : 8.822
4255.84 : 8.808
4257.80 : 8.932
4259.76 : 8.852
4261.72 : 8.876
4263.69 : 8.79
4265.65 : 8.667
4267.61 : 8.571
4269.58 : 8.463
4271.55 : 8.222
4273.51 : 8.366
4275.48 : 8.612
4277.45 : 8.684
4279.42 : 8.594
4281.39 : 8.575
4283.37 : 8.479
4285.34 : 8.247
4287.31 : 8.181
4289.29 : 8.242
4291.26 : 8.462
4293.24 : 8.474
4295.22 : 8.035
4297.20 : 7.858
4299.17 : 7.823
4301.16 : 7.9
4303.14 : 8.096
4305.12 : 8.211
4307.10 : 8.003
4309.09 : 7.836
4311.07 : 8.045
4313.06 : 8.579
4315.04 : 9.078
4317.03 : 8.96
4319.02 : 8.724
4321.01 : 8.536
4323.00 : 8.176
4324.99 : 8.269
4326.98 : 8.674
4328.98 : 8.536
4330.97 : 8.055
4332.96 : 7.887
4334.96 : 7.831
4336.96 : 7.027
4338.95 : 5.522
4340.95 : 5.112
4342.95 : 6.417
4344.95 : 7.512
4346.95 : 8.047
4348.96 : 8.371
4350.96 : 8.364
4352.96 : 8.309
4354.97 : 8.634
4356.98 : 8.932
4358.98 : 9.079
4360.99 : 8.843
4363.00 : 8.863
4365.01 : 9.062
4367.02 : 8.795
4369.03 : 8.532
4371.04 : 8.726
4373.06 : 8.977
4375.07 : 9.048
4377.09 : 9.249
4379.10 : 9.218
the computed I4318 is -3.04 angstroms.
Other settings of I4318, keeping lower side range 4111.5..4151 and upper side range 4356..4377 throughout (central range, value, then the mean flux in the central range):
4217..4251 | 0.8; 8.68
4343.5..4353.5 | 1.0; 8.04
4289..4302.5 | 1.2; 8.11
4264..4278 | 0.6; 8.52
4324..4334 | 0.7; 8.28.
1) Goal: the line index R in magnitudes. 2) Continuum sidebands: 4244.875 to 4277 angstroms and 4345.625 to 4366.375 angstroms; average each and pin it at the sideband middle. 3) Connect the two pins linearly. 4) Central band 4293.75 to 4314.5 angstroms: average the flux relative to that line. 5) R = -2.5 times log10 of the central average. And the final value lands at 0.08 mag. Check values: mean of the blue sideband 8.71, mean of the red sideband 8.63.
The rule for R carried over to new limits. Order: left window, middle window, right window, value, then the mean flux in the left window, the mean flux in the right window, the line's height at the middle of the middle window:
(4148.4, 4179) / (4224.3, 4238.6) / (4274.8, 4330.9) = 0.018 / 9.17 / 8.35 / 8.77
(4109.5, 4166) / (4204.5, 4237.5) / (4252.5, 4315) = -0.015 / 8.97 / 8.41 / 8.65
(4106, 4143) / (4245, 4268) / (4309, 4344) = -0.081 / 8.8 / 7.85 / 8.18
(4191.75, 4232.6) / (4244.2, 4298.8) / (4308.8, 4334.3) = 0.007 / 8.84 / 8.42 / 8.61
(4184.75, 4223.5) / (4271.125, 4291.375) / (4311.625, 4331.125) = 0.032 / 8.91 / 8.57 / 8.69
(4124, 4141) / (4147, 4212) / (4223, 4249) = -0.034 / 8.93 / 8.67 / 8.81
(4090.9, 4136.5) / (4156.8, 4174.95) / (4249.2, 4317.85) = -0.108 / 8.28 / 8.46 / 8.34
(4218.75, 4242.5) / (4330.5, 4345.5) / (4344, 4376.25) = 0.250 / 8.65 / 8.63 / 8.64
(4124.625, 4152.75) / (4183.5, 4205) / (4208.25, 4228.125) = -0.014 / 8.95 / 8.78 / 8.83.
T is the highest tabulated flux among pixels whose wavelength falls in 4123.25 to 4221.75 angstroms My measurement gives 9.446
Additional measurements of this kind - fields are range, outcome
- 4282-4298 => 8.479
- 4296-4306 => 8.211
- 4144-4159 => 9.202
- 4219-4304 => 8.949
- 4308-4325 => 9.078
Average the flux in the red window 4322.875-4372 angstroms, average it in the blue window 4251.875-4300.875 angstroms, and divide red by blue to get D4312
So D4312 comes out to 0.95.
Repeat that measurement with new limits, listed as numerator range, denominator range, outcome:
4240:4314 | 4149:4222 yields 0.94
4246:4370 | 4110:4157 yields 0.93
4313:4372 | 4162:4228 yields 0.91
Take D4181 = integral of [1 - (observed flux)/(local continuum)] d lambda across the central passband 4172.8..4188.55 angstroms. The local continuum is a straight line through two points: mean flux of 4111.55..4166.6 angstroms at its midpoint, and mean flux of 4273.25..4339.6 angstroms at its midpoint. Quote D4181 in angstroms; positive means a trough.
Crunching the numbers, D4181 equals -0.6 angstroms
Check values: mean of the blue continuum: 8.98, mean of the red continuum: 8.2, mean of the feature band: 9.15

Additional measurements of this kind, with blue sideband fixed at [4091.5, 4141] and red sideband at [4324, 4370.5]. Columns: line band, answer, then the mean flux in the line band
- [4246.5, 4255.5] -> -0.7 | 8.82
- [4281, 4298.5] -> -0.3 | 8.27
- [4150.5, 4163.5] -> -1.4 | 9.19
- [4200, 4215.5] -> -1.4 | 8.96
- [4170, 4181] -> -1.2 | 9.13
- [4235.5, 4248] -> -0.8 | 8.69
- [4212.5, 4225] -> -0.8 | 8.74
